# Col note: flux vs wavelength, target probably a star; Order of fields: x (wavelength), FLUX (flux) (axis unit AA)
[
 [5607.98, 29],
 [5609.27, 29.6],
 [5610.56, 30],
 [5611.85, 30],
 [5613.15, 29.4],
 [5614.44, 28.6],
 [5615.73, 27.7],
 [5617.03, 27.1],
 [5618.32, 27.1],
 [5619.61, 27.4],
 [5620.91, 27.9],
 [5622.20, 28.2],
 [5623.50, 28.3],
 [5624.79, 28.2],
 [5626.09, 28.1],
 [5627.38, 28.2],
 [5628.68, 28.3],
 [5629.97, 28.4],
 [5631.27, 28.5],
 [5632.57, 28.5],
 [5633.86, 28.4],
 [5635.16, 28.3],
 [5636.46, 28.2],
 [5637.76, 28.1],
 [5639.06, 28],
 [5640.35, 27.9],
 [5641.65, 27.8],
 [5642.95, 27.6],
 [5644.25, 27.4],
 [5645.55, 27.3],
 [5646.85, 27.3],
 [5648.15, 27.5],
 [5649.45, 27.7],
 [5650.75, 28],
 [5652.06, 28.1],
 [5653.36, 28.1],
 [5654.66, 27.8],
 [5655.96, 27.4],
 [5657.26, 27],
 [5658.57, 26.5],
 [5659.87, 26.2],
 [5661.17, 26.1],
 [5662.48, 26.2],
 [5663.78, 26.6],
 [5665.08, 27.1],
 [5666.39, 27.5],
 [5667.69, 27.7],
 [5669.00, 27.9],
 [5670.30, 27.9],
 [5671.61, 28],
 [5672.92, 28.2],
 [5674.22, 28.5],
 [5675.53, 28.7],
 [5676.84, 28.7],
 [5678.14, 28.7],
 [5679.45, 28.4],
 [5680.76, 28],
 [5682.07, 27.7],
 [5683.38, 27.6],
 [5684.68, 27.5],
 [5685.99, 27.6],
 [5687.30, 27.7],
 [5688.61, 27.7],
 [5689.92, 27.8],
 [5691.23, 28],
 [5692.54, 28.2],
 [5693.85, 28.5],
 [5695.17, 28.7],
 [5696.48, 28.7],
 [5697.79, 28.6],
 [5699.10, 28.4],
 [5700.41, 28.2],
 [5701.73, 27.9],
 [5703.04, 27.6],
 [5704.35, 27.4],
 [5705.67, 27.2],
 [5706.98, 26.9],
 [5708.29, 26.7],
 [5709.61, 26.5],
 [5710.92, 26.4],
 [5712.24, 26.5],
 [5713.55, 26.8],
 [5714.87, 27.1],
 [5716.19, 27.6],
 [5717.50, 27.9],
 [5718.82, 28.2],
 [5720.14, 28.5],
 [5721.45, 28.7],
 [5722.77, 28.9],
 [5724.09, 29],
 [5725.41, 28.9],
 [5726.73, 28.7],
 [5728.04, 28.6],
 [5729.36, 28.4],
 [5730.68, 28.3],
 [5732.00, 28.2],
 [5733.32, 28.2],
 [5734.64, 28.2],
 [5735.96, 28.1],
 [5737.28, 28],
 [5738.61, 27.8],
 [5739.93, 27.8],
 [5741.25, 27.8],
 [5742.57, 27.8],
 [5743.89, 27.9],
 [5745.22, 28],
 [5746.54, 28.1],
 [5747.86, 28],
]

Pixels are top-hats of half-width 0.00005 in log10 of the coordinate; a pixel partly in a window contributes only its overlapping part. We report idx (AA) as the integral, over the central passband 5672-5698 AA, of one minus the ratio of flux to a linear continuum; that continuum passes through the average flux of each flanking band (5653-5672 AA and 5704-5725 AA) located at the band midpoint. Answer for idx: -0.8 AA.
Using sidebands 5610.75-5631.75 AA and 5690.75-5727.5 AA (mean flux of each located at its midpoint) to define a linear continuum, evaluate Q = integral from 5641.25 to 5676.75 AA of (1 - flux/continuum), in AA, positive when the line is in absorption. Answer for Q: 0.7 AA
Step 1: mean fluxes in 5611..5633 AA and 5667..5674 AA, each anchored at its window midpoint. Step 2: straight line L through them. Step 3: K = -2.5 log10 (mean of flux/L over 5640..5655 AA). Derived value 0.02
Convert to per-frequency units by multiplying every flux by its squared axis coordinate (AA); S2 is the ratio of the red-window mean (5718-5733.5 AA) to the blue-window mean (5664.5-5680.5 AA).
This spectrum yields 1.04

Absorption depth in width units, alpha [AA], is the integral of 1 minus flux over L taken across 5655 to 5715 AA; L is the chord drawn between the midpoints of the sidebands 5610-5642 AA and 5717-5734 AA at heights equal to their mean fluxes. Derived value 1.7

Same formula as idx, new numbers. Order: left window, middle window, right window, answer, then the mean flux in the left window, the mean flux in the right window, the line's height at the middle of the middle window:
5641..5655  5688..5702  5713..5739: -0.1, 27.7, 28.2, 28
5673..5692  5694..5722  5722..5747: 0.5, 28.1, 28.2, 28.2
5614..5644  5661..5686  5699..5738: 0.2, 28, 27.9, 27.9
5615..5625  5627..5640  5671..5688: -0.2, 27.7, 28.1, 27.8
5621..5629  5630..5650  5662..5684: 0.1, 28.2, 27.9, 28.1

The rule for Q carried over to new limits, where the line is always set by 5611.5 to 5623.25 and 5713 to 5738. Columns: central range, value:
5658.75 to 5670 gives 0.5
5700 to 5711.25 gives 0.4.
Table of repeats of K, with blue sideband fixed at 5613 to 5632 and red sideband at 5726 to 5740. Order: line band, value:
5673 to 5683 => -0.01 mag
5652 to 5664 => 0.05 mag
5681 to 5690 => 0.02 mag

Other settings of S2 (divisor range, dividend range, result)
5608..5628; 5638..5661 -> 0.98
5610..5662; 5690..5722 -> 1.02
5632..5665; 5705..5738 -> 1.04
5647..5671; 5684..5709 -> 1.03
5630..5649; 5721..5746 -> 1.05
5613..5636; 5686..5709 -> 1.02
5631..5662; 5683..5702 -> 1.03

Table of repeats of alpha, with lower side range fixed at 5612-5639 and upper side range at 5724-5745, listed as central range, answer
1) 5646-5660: 0.4 AA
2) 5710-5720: 0.3 AA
